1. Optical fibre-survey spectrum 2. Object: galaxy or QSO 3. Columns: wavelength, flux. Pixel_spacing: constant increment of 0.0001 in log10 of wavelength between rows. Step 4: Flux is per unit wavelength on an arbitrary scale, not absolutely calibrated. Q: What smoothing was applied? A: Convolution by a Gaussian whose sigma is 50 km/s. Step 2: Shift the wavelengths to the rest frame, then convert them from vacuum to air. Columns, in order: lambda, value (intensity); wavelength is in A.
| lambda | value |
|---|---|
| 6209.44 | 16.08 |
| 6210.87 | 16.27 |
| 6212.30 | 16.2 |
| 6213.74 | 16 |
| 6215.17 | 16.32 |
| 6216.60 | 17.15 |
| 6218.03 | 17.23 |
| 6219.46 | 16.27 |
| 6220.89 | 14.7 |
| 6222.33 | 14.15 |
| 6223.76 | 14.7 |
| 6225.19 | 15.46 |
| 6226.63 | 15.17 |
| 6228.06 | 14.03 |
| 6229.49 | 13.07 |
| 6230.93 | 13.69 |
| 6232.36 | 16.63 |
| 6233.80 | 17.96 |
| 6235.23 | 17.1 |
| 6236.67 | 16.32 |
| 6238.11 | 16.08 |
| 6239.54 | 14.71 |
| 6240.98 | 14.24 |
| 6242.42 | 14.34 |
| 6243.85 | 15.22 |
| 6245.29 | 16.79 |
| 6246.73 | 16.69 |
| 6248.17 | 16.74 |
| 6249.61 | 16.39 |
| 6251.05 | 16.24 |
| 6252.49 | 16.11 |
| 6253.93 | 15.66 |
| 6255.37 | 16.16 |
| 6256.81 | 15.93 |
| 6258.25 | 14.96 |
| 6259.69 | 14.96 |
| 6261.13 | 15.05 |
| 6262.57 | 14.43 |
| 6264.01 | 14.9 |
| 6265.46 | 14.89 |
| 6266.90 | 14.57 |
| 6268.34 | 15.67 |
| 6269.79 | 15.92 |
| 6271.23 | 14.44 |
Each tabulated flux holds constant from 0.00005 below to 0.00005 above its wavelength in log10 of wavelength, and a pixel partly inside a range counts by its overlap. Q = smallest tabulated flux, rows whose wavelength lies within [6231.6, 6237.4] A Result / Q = 16.32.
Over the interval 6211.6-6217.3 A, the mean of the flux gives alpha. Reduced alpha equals 16.4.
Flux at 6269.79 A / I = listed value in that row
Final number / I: 15.92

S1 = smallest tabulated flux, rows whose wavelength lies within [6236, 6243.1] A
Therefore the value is 14.24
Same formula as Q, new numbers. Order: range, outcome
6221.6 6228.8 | 14.03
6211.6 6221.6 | 14.7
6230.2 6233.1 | 13.69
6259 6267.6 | 14.43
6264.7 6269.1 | 14.57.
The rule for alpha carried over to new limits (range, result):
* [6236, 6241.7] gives 15.3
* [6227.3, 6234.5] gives 15.1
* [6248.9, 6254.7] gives 16.1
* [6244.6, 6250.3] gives 16.6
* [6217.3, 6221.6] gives 16.1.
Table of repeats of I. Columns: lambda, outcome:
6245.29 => 16.79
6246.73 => 16.69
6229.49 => 13.07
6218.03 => 17.23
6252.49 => 16.11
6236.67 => 16.32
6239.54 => 14.71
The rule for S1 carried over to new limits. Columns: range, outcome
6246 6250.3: 16.39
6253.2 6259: 14.96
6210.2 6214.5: 16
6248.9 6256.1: 15.66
